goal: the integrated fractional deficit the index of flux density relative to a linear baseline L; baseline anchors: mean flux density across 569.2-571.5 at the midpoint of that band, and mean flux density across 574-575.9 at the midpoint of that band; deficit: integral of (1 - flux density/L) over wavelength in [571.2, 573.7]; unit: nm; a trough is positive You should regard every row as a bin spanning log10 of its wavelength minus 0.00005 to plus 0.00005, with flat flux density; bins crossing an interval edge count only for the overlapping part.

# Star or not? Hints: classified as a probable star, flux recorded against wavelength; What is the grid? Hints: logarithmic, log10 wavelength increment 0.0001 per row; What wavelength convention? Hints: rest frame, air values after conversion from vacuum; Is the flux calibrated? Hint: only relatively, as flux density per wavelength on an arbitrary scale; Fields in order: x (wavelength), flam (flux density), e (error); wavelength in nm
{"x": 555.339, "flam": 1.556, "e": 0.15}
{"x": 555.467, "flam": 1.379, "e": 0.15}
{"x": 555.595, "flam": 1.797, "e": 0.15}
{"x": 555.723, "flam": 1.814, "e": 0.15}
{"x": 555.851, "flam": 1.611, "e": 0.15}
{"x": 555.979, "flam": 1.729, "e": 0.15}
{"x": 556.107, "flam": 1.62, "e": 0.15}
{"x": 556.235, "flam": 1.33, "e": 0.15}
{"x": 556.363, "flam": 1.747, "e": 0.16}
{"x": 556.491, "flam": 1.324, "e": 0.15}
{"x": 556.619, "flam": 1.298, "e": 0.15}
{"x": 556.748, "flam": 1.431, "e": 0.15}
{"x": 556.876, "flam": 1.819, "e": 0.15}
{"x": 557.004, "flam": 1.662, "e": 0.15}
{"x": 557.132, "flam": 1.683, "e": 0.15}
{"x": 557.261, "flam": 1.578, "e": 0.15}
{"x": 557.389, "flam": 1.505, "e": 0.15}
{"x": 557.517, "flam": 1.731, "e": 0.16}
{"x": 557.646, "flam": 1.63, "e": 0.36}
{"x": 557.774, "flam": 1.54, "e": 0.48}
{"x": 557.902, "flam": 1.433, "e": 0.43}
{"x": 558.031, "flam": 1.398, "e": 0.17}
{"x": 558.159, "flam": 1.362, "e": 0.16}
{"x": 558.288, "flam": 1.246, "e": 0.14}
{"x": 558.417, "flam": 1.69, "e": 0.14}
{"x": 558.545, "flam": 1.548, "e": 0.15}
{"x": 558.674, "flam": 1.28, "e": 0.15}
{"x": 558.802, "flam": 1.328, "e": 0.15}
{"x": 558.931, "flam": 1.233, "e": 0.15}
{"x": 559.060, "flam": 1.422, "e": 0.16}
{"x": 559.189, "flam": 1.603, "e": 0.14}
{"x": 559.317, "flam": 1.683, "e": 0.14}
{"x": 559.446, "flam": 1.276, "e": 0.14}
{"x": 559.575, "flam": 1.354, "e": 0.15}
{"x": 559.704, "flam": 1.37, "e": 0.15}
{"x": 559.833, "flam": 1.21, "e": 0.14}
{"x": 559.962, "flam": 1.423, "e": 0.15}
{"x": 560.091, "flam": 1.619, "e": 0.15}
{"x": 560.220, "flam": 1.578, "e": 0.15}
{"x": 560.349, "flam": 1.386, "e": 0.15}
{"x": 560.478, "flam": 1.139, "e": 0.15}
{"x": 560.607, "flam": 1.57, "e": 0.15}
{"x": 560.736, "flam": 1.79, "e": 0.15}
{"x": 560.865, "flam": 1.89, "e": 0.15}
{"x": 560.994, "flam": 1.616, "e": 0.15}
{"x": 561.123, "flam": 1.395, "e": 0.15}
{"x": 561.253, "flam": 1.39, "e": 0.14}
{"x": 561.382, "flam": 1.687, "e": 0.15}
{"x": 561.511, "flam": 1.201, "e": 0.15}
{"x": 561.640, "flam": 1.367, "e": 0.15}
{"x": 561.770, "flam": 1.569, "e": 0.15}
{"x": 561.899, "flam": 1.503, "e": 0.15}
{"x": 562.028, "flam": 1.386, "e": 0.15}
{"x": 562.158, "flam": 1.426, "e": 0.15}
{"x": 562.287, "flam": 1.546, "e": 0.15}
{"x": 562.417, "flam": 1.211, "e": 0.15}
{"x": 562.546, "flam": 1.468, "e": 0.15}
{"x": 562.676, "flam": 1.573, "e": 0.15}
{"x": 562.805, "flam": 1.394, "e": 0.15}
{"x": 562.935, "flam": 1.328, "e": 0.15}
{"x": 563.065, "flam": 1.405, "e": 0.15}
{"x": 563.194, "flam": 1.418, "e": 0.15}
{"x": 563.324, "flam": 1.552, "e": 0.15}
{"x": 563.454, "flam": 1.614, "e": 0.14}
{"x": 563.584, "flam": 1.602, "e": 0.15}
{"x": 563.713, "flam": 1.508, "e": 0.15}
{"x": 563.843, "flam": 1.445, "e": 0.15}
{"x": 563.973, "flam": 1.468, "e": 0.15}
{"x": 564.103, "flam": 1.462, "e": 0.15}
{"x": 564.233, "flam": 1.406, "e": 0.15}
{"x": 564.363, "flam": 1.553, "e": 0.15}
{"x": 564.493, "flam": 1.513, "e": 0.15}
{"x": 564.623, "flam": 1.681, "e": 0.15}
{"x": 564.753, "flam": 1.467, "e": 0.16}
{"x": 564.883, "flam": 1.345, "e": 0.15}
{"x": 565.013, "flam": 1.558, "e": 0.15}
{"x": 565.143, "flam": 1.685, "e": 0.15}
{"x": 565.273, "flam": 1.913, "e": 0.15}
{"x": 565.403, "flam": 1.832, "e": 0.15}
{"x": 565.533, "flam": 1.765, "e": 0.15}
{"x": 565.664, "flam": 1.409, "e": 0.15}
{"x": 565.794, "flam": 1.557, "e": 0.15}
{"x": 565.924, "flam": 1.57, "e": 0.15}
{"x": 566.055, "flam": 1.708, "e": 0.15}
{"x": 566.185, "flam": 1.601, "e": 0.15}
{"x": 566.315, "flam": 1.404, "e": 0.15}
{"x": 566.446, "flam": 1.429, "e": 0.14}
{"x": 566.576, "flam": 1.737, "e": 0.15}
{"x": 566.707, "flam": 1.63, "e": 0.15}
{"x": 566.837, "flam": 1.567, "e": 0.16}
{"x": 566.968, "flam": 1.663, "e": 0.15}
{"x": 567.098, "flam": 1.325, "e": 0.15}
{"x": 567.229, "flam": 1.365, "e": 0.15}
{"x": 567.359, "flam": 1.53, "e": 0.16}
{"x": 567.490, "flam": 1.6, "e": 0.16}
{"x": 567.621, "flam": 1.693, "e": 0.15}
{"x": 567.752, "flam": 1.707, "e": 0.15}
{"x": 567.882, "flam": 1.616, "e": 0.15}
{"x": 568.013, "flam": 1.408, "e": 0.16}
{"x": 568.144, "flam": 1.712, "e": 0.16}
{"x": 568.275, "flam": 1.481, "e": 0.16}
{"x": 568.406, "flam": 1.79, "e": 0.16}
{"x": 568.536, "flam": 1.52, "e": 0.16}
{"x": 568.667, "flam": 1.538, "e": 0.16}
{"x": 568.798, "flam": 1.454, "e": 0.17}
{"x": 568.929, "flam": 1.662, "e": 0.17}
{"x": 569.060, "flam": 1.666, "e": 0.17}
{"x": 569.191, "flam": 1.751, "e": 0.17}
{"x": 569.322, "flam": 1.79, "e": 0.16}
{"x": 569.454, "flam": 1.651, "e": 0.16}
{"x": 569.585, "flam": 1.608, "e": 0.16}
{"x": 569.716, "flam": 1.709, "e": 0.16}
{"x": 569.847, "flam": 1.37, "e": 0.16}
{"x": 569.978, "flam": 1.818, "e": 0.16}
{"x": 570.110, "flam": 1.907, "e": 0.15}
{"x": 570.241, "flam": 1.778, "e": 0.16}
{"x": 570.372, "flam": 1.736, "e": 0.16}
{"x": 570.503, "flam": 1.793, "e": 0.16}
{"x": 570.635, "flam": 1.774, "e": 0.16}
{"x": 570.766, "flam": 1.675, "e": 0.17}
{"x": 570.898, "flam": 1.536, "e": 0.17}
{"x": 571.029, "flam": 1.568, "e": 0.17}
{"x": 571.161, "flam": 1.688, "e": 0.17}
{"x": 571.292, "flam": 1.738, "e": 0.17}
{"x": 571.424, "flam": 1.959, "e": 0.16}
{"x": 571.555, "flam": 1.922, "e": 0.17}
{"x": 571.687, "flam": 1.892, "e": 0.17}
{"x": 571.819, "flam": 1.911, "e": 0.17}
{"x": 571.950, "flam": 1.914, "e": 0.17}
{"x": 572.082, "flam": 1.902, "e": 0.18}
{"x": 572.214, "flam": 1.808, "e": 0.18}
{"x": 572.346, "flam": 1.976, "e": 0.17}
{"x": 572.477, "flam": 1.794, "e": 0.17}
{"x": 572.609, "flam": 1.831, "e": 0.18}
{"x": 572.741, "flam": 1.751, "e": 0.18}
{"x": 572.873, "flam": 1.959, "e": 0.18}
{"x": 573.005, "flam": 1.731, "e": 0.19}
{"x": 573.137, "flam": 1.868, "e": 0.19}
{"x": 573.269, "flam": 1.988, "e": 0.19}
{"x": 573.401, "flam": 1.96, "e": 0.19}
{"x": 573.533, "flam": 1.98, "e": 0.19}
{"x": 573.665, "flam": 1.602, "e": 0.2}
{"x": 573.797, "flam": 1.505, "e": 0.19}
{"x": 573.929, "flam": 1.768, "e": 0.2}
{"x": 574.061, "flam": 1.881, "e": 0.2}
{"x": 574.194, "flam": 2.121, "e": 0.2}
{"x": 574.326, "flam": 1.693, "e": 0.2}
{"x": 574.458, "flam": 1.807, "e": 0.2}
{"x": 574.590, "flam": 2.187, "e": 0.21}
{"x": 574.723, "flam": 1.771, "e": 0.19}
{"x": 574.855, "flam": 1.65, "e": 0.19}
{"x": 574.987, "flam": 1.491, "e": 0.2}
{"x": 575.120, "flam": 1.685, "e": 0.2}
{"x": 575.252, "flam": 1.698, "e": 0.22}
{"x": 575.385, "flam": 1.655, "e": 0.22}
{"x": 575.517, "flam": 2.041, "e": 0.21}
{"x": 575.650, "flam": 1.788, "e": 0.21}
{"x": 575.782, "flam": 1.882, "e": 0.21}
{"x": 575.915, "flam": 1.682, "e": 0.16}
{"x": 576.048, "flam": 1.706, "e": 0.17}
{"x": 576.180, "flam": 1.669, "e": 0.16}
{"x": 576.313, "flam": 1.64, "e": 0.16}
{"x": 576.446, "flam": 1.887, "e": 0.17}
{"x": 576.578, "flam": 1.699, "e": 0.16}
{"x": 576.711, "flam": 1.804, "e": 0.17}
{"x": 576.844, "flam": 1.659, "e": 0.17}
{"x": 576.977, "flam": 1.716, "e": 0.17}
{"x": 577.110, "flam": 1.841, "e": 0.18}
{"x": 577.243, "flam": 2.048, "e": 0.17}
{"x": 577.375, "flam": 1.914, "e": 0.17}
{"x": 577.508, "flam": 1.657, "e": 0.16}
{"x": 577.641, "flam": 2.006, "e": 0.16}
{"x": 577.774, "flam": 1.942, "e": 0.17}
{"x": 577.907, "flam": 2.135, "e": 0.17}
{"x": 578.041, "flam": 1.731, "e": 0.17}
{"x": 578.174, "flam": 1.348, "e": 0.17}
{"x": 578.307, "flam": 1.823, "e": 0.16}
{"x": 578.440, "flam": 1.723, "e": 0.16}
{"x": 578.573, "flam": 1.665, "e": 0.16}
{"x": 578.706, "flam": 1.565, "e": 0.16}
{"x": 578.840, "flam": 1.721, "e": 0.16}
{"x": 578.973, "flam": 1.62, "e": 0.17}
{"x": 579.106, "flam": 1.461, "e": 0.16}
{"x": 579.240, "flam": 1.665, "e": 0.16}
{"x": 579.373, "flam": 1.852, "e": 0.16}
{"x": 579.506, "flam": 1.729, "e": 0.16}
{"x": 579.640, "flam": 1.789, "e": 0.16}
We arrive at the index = -0.16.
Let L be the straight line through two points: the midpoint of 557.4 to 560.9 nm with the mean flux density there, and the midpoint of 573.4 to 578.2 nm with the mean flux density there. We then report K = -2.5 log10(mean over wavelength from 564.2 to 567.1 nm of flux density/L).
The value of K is 0.01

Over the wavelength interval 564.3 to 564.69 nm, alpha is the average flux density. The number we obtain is 1.58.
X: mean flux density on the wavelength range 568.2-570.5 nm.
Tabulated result 1.66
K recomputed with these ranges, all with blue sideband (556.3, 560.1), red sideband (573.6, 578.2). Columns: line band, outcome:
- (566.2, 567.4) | 0.07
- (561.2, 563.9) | 0.07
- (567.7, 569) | 0.04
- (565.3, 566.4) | 0.00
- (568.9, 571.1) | -0.01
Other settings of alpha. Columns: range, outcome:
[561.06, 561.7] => 1.41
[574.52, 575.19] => 1.76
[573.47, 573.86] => 1.7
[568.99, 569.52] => 1.71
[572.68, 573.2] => 1.83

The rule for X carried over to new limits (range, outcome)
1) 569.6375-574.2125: 1.8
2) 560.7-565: 1.49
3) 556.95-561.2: 1.49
